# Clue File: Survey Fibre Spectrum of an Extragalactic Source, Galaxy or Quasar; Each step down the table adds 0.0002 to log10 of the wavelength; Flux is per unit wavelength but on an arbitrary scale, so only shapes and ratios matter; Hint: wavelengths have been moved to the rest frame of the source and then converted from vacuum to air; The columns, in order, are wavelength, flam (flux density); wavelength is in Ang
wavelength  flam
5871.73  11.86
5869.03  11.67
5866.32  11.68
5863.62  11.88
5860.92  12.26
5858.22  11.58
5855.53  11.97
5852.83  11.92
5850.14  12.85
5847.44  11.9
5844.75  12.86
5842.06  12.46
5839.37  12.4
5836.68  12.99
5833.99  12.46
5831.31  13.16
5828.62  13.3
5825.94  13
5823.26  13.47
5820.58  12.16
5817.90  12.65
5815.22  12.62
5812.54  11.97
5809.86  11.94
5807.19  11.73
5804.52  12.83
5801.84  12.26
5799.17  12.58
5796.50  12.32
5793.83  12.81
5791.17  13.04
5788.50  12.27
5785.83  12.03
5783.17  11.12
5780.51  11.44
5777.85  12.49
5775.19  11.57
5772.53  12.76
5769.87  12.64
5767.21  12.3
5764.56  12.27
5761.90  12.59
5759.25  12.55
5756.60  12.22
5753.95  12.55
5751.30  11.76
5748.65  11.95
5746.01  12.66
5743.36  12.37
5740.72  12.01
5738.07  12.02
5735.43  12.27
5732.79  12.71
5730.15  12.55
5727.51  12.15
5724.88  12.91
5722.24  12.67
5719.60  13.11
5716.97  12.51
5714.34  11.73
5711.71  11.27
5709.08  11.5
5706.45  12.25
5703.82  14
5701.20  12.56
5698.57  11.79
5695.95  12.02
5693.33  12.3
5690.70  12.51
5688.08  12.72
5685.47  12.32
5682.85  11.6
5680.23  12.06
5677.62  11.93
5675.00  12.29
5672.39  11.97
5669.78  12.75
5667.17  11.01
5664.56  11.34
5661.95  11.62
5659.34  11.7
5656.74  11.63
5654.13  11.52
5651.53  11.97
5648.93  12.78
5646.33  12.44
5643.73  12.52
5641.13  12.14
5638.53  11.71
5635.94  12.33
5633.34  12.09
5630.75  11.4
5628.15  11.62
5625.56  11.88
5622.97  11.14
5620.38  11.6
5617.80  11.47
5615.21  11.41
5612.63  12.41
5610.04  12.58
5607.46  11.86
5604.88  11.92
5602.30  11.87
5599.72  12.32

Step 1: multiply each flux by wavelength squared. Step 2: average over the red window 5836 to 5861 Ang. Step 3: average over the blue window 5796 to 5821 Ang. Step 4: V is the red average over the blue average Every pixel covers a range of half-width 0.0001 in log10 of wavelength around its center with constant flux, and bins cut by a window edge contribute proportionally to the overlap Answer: 1.01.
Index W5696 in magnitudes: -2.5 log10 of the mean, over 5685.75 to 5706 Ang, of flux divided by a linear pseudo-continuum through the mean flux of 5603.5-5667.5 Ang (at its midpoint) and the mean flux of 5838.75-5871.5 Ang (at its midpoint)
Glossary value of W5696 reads -0.054 mag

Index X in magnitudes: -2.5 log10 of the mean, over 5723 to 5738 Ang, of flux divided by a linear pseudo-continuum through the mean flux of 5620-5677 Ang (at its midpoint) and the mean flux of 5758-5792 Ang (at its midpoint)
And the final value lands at -0.03 mag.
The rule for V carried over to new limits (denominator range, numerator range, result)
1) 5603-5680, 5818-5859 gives 1.13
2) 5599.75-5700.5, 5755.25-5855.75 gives 1.10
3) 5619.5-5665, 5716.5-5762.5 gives 1.08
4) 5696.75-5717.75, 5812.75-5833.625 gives 1.10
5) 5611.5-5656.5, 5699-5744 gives 1.07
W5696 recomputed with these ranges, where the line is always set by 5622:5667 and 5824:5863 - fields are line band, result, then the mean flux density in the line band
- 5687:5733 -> -0.03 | 12.4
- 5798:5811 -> 0.01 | 12.3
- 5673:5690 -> -0.02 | 12.2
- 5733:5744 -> 0.00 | 12.2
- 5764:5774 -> -0.02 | 12.5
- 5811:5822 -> 0.01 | 12.3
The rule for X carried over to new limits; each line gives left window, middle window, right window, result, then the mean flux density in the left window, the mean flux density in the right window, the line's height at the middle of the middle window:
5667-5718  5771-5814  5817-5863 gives 0.02 mag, 12.2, 12.5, 12.4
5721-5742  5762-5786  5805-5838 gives 0.04 mag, 12.4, 12.6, 12.5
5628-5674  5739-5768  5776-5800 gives -0.01 mag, 11.9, 12.2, 12.1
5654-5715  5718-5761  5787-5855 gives -0.01 mag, 12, 12.5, 12.2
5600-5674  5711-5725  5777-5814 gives -0.03 mag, 11.9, 12.2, 12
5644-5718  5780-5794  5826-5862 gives 0.02 mag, 12.1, 12.5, 12.3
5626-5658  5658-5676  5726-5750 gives 0.03 mag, 12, 12.3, 12.1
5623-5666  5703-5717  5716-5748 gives 0.02 mag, 11.9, 12.5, 12.3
